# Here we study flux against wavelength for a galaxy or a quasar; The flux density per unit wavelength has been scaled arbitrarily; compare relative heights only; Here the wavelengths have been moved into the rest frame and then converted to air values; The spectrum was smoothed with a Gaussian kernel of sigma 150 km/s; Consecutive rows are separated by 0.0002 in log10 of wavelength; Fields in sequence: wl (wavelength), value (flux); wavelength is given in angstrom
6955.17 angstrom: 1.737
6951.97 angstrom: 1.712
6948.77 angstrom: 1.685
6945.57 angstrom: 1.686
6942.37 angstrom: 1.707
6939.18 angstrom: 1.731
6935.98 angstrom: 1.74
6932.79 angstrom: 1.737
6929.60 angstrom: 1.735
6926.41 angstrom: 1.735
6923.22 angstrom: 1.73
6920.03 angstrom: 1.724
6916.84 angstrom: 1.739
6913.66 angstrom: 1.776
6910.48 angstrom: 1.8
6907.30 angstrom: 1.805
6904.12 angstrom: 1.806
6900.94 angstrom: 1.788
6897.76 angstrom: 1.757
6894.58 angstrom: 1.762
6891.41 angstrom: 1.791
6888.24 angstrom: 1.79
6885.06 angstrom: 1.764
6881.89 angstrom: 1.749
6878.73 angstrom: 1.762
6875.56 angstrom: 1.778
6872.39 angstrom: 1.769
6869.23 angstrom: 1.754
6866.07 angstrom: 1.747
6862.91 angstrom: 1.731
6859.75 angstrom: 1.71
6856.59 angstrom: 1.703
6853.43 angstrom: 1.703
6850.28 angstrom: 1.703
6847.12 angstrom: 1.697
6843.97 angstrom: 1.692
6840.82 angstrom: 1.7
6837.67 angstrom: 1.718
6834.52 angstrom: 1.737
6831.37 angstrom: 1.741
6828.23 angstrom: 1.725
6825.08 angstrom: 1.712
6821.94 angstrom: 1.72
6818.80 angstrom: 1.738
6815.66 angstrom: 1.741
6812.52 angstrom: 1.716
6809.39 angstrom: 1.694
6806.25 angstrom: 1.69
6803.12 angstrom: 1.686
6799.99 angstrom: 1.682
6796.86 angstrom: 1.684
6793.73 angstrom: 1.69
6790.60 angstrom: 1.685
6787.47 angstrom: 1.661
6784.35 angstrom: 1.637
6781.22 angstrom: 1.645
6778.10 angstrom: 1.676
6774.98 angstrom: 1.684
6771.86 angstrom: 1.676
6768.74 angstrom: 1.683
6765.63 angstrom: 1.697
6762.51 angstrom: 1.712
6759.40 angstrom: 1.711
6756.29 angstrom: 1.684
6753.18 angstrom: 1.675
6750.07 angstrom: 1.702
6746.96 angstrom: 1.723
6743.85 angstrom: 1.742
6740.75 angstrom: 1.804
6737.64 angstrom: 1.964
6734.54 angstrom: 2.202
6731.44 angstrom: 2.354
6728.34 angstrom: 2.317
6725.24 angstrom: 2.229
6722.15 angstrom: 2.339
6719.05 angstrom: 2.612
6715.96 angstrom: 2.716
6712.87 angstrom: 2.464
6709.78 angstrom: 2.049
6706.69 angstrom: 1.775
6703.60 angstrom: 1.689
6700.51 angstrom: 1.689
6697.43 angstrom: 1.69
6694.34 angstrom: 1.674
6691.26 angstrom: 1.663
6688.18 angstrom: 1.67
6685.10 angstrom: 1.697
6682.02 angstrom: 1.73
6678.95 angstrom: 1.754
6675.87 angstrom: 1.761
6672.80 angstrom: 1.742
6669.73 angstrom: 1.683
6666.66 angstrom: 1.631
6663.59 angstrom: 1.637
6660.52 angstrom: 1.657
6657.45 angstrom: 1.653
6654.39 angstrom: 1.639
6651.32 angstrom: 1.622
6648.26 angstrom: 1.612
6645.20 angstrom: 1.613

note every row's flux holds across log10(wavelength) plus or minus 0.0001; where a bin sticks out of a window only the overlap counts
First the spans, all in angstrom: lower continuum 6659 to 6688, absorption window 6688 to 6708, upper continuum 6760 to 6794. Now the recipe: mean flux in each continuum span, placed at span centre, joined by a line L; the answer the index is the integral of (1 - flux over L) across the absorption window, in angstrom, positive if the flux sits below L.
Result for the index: 0.0 angstrom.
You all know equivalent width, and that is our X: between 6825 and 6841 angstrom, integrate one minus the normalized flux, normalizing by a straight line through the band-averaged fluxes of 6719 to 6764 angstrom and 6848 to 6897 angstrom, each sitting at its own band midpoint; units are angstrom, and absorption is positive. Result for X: 0.8 angstrom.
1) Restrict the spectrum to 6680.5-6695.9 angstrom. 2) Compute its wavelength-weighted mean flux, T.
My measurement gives 1.69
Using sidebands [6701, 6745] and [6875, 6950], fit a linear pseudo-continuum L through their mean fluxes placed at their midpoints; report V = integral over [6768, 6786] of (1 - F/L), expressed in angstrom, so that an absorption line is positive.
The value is 3.3 angstrom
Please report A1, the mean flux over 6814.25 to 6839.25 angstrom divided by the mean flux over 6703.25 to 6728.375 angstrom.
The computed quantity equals 0.8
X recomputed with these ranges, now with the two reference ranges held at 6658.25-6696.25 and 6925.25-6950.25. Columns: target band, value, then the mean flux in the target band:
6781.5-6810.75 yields 0.5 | 1.68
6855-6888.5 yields -0.7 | 1.75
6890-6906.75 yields -0.7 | 1.78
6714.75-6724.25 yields -4.7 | 2.53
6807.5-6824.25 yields -0.1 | 1.72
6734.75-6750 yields -1.2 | 1.83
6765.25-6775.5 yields 0.1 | 1.68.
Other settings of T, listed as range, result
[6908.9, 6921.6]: 1.76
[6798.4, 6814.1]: 1.69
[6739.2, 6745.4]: 1.77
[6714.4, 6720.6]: 2.66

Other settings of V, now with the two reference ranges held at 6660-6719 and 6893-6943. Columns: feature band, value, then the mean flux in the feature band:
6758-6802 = 3.0 angstrom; 1.68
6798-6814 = 0.9 angstrom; 1.69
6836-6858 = 1.0 angstrom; 1.7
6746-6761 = 0.9 angstrom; 1.7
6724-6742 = -3.3 angstrom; 2.15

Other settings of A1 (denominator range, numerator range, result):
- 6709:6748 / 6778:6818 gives 0.77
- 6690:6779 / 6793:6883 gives 0.90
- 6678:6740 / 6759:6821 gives 0.84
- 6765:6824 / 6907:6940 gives 1.04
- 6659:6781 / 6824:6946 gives 0.94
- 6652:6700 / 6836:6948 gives 1.03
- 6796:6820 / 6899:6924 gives 1.04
